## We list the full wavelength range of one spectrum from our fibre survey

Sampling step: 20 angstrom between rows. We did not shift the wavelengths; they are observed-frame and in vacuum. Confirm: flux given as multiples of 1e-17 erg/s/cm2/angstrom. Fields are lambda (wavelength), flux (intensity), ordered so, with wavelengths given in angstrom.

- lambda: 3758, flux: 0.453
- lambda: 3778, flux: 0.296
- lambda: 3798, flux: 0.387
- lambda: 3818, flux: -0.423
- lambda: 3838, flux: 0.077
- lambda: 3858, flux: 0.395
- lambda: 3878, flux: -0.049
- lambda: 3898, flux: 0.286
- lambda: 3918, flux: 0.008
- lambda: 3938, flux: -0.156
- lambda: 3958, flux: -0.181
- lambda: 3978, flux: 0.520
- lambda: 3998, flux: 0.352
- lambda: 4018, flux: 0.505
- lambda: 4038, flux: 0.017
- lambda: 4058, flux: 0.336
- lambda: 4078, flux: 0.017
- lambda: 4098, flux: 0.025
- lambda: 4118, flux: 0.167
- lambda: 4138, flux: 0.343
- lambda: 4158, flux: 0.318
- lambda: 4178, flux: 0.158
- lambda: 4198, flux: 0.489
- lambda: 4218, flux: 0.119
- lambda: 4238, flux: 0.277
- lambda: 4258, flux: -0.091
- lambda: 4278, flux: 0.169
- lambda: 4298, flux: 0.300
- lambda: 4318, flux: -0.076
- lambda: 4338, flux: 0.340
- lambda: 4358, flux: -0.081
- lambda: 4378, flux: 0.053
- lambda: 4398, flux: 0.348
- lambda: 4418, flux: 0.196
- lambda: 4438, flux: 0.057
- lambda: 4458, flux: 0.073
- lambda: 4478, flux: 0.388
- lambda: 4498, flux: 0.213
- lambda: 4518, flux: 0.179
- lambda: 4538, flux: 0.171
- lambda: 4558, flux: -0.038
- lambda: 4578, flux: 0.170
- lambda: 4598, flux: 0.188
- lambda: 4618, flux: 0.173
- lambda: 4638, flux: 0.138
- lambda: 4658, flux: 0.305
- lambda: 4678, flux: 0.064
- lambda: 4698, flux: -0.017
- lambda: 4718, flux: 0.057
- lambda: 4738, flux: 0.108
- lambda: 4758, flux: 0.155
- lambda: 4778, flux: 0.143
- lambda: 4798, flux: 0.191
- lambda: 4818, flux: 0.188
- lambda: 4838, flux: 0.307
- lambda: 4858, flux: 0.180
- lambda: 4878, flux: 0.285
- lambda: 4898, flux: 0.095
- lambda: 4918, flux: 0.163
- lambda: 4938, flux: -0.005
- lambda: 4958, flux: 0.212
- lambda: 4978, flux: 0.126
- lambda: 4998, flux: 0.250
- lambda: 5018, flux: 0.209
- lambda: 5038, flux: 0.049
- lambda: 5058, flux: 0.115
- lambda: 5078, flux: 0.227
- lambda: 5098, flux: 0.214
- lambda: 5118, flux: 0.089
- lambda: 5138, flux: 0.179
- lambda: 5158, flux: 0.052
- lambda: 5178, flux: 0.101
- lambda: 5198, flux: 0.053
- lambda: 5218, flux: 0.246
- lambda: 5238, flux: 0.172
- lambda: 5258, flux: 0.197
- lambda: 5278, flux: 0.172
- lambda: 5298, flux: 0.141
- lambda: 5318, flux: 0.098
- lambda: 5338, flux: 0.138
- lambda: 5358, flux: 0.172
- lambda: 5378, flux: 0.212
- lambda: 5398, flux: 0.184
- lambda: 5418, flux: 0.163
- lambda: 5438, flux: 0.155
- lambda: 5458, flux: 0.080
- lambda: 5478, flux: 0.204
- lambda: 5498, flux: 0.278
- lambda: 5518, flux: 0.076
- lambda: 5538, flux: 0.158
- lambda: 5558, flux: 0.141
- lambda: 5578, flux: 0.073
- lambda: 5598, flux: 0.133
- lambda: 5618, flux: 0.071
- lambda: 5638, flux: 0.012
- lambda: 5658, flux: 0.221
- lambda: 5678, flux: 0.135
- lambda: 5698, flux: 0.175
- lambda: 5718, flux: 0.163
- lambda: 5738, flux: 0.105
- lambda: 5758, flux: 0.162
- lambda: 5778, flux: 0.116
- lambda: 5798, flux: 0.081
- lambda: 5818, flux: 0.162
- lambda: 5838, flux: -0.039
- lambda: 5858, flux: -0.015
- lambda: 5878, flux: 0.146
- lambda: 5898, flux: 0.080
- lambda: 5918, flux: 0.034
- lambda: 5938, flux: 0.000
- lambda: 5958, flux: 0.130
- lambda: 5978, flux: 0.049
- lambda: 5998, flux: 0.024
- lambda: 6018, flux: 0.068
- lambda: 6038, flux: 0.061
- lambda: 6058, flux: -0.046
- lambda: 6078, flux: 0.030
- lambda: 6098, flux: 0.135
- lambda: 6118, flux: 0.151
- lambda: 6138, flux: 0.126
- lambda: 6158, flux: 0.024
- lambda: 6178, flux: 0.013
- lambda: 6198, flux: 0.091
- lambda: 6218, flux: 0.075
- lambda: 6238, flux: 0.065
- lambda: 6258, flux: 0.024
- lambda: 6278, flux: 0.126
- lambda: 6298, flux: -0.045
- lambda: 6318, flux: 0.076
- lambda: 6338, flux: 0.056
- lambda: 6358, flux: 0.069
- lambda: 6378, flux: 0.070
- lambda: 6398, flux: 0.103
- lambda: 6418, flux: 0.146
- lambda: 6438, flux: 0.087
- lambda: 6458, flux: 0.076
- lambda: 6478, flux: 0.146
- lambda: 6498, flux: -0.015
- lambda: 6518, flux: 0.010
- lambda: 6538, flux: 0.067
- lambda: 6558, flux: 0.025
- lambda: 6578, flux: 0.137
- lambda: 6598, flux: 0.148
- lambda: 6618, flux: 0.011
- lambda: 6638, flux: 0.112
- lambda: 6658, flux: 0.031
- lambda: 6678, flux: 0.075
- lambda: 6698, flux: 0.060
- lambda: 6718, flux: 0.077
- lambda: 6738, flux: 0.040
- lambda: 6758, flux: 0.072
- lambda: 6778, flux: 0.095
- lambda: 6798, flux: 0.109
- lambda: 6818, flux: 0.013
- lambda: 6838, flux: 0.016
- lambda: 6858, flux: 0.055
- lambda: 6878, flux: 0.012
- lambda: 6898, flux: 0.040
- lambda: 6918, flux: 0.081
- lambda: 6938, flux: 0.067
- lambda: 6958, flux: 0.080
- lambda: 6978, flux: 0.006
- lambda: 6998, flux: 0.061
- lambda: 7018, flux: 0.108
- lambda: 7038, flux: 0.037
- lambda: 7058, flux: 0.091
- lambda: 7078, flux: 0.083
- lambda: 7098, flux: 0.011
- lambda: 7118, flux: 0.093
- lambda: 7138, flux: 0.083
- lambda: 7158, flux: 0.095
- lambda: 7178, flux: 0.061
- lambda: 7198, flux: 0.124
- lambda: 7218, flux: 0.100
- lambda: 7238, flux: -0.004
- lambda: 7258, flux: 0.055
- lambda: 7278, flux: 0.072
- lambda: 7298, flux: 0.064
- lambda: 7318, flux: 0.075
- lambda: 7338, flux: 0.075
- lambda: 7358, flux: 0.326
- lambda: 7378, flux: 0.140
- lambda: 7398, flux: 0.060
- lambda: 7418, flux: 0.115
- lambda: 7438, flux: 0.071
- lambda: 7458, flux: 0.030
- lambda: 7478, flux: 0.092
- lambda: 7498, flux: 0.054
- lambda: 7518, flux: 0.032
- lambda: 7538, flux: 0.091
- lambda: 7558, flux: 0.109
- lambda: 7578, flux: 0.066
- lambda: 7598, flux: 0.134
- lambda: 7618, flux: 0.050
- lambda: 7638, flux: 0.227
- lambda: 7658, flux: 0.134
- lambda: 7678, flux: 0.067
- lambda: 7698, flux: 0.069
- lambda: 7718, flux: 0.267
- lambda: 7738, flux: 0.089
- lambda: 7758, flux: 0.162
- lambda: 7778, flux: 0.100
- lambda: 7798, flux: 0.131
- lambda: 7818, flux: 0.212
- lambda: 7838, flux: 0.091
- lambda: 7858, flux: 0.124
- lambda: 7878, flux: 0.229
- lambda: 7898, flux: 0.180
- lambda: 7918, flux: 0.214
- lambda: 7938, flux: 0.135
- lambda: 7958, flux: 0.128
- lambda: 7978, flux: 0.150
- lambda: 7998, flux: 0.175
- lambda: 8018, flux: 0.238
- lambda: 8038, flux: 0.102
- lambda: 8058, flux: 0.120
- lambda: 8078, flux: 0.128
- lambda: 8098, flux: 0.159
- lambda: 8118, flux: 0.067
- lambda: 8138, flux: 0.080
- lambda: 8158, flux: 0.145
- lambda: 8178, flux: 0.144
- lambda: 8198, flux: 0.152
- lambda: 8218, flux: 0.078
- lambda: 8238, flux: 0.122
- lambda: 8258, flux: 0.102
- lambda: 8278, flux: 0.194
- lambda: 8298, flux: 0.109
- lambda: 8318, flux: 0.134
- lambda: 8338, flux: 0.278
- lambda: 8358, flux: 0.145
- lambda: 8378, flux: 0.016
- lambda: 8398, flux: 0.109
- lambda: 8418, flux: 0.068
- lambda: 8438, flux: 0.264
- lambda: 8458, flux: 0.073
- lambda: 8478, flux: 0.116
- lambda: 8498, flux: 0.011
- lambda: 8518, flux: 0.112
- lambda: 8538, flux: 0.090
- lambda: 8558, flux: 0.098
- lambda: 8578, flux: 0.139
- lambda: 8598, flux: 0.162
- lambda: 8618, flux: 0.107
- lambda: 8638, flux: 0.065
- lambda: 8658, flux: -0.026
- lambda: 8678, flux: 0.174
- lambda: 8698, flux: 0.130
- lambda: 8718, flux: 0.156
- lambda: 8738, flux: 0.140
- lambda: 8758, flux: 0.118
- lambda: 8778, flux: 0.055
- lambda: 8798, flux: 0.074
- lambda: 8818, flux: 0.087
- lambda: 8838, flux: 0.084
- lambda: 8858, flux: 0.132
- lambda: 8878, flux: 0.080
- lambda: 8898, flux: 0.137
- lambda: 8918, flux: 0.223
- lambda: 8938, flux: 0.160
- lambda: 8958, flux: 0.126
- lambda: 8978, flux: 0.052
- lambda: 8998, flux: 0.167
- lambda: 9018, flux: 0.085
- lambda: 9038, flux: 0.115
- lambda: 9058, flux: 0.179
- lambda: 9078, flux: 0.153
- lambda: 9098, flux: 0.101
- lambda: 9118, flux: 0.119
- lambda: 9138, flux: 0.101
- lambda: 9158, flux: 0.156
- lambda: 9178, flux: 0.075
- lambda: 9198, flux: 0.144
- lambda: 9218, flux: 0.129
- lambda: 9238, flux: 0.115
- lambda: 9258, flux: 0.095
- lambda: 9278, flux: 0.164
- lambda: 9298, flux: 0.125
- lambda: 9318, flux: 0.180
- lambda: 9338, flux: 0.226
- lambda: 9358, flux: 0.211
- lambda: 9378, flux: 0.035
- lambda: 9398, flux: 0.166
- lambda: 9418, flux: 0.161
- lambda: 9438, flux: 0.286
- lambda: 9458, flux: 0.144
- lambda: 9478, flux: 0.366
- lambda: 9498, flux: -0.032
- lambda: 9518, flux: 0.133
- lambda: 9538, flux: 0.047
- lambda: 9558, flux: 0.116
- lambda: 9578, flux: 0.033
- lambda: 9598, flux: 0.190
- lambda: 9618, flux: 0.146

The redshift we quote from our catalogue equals 0.98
